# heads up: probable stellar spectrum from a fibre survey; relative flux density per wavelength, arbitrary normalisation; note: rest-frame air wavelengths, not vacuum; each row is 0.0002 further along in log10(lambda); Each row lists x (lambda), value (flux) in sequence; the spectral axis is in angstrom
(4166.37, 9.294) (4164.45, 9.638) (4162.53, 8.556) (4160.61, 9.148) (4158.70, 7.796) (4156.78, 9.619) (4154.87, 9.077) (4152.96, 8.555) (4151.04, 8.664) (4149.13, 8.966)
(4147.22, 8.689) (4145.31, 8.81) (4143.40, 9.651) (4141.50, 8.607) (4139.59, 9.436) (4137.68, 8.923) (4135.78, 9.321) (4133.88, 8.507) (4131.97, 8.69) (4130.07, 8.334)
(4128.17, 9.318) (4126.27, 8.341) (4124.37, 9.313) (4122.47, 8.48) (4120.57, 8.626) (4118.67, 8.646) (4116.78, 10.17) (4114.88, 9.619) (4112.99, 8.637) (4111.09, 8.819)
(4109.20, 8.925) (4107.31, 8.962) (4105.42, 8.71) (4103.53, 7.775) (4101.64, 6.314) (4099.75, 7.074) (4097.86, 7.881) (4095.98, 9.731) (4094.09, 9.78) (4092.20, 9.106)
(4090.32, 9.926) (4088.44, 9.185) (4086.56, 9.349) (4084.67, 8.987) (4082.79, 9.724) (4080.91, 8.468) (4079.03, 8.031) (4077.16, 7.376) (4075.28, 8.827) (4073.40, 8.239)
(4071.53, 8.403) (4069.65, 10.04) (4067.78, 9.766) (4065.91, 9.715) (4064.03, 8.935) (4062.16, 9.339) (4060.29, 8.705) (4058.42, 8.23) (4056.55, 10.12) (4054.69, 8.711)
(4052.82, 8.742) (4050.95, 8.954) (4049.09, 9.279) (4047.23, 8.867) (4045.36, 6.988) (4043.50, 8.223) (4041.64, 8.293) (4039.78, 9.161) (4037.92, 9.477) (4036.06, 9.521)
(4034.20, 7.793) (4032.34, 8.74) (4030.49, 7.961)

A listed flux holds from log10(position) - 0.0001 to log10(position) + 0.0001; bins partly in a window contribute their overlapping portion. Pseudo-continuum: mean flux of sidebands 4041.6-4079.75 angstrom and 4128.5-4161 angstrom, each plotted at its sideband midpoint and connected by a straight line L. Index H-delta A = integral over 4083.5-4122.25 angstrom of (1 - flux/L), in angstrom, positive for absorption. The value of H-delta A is 0.1 angstrom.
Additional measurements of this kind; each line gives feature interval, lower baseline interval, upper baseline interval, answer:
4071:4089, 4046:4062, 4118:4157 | 0.5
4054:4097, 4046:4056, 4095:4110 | -2.6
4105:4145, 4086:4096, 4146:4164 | 0.8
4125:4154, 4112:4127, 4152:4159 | 0.2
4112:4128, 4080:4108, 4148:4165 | -0.4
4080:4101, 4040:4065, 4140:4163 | -0.5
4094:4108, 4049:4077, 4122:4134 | 1.1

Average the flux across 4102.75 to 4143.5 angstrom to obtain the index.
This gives 8.89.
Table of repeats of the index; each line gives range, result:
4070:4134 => 8.73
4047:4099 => 9.01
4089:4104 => 8.49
